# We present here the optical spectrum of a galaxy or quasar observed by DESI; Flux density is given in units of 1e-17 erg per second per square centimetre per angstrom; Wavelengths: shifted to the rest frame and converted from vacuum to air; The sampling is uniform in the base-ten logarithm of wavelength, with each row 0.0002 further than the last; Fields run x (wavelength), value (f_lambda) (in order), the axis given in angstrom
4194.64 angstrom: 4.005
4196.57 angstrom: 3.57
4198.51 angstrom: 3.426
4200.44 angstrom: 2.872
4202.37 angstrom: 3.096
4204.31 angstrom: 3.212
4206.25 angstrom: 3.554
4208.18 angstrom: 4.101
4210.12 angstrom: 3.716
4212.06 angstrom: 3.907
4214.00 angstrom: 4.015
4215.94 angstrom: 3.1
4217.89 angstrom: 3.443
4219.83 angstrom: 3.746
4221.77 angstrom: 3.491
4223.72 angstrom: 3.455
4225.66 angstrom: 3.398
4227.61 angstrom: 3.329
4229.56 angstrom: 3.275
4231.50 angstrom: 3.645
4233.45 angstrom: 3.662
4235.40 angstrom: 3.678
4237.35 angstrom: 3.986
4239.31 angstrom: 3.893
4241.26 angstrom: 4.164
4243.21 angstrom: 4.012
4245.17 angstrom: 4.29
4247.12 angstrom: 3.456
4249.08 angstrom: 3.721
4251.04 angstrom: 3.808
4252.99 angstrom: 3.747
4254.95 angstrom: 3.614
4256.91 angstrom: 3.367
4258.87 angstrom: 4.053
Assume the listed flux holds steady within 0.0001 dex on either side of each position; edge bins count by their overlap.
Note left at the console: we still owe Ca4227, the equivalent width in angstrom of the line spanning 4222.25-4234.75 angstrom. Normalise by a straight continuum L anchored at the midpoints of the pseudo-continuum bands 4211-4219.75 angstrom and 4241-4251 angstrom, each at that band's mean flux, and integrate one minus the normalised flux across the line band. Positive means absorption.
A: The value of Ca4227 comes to 0.9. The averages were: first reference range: 3.63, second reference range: 3.9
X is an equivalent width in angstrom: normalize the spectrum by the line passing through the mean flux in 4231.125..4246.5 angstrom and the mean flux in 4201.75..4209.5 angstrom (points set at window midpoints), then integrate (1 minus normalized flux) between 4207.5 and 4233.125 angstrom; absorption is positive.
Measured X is 0.7 angstrom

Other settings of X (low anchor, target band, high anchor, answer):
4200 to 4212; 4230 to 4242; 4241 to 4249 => 0.08 angstrom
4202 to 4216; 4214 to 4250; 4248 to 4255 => 0.28 angstrom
